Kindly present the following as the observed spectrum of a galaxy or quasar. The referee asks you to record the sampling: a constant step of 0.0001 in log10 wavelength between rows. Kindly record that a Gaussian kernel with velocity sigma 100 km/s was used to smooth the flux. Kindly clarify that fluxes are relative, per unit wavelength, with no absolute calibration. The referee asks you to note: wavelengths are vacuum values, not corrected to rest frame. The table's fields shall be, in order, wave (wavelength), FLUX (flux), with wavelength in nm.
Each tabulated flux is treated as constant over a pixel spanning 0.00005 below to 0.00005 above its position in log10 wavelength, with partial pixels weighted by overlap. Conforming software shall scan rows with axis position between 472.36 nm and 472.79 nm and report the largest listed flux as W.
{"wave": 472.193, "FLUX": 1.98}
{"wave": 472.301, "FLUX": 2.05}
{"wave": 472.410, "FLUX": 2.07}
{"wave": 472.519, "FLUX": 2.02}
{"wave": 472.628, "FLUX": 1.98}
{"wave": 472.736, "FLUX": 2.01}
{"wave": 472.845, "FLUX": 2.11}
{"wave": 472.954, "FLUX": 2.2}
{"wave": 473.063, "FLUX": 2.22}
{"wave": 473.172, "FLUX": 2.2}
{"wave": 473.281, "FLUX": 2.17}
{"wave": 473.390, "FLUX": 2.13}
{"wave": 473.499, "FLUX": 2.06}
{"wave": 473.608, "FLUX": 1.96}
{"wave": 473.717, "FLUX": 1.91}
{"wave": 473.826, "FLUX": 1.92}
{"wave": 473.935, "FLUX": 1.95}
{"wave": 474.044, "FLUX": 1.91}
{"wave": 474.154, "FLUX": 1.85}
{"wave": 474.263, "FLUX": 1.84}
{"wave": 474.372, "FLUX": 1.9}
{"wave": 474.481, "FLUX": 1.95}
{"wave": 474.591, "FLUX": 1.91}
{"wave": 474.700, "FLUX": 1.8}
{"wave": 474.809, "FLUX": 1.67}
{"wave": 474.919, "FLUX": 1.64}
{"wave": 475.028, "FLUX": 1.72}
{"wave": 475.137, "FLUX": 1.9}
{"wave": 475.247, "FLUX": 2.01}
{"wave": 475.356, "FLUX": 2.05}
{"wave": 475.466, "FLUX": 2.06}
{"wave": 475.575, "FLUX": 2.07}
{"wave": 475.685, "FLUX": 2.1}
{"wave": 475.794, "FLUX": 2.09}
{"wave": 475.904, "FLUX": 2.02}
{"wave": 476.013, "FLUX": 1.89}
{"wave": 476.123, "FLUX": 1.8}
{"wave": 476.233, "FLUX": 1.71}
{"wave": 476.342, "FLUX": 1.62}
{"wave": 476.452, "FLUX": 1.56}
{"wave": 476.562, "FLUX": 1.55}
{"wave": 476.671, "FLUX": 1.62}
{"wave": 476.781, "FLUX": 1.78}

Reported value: 2.07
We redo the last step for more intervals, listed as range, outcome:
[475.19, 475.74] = 2.1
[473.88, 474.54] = 1.95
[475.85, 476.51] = 2.02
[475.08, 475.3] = 2.01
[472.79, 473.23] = 2.22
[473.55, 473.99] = 1.96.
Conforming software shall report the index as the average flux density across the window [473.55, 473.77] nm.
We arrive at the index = 1.94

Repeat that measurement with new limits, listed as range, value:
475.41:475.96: 2.07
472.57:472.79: 2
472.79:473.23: 2.18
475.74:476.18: 1.95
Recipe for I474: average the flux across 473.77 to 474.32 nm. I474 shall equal 1.89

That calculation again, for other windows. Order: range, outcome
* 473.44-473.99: 1.96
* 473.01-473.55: 2.16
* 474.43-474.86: 1.83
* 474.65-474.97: 1.7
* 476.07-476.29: 1.76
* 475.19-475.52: 2.04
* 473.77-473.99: 1.94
